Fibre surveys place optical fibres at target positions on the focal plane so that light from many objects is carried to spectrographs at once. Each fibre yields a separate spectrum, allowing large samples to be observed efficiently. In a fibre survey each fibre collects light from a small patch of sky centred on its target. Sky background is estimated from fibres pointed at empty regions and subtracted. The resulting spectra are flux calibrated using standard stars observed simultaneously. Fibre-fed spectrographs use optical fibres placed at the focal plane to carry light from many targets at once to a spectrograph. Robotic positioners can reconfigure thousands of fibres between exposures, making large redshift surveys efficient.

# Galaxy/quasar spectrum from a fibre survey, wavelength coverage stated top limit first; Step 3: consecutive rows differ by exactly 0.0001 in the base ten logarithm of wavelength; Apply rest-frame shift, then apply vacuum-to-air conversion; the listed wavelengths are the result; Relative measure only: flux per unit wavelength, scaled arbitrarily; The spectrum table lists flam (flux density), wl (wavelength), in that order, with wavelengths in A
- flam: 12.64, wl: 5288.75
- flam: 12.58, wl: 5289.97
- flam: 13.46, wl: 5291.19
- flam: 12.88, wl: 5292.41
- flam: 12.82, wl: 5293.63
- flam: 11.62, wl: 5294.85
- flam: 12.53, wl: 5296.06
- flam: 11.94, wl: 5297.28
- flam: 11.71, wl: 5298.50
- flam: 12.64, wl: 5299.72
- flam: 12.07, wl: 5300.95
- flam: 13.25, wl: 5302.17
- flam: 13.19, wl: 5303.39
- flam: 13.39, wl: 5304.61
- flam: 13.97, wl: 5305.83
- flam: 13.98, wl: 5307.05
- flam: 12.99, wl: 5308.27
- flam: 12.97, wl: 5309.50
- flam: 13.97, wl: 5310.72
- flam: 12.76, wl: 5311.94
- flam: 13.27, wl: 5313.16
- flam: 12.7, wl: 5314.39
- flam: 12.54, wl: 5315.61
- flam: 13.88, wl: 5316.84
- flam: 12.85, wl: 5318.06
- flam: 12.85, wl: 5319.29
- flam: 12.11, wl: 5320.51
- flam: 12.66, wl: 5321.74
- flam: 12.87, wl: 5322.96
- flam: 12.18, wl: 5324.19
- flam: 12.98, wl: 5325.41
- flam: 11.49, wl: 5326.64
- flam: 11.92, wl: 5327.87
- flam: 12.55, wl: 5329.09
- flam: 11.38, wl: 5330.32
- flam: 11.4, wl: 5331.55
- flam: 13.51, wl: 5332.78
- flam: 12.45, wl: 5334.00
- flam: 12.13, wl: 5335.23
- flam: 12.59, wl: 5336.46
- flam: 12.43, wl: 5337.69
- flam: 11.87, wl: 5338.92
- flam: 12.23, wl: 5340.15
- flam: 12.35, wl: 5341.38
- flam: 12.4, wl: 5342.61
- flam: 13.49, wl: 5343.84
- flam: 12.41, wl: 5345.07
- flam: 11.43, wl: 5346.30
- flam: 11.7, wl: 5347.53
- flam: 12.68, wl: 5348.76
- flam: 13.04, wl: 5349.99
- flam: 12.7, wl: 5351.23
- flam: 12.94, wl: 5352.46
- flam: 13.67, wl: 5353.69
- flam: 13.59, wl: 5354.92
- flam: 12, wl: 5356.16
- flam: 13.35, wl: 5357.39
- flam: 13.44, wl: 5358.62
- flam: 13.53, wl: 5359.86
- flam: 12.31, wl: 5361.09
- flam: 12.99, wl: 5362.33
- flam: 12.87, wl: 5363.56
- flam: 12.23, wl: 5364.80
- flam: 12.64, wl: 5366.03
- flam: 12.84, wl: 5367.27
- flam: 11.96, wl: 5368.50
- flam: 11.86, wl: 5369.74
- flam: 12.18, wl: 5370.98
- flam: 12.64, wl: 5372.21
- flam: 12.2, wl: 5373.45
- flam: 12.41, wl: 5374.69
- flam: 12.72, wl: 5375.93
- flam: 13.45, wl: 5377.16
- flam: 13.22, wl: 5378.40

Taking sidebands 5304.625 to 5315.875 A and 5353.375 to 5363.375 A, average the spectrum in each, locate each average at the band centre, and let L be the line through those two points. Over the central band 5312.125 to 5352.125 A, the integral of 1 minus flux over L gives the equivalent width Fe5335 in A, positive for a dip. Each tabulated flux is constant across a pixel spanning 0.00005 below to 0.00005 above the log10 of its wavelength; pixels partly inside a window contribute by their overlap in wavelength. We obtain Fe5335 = 2.16 A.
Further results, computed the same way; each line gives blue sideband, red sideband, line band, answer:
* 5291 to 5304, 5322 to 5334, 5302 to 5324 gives -1.2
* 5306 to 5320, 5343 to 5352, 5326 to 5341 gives 0.7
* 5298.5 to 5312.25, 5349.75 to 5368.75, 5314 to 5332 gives 0.9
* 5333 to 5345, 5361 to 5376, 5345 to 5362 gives -0.4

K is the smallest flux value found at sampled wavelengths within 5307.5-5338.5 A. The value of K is 11.38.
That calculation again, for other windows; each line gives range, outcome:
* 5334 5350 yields 11.43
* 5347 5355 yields 11.7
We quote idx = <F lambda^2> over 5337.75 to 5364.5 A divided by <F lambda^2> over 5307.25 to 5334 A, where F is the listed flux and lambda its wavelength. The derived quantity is 1.0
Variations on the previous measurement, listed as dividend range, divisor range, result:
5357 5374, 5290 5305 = 1.03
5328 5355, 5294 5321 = 0.98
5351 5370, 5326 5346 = 1.05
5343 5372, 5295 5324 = 1.00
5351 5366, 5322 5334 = 1.07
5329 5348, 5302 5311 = 0.92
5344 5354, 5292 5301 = 1.05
